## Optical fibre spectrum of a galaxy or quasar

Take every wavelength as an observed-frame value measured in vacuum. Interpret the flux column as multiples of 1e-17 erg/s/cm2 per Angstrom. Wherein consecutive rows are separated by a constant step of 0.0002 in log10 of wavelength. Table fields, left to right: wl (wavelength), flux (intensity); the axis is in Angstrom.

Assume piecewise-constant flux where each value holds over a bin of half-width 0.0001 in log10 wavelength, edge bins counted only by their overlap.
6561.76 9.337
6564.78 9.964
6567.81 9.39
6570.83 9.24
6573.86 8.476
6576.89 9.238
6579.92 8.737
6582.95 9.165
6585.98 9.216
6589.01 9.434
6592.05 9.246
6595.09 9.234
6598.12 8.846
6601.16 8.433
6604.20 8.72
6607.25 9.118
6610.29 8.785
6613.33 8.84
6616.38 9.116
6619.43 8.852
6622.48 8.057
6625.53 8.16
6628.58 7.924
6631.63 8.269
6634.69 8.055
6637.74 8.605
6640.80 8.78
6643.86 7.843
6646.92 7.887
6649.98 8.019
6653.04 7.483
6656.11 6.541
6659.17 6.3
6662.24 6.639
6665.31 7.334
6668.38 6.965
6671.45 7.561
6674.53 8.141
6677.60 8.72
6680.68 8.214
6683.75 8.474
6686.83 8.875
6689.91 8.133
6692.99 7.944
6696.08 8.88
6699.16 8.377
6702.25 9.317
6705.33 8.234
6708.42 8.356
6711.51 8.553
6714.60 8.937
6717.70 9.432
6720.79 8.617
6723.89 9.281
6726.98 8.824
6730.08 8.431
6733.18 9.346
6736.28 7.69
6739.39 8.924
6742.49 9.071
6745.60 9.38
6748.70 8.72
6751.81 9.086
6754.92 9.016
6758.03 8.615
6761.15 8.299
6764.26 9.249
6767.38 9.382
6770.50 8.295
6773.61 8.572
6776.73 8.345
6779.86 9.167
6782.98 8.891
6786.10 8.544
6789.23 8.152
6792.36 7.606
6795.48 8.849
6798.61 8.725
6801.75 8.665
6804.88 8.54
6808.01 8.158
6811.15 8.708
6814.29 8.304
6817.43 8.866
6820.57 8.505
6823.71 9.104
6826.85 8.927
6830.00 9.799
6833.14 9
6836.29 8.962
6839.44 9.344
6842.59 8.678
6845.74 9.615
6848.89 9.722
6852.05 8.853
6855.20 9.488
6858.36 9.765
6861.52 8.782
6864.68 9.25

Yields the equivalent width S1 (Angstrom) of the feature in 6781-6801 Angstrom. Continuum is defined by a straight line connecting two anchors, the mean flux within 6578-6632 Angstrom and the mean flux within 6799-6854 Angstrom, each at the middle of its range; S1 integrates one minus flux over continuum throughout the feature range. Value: 0.9 Angstrom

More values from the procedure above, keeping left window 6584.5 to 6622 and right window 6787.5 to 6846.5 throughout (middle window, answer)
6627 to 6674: 6.8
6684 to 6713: 1.1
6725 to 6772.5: 0.0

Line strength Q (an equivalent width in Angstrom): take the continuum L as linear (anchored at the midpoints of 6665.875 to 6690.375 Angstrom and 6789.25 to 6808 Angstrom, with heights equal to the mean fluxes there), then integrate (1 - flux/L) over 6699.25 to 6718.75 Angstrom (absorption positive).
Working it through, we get -1.36 Angstrom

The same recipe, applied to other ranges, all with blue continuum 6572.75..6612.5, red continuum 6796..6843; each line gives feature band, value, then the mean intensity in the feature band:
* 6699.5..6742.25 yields 0.61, 8.76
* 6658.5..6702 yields 4.61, 7.97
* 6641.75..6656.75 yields 2.14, 7.66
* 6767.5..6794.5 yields 1.05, 8.51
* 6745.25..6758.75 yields -0.12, 8.95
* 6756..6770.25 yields 0.04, 8.83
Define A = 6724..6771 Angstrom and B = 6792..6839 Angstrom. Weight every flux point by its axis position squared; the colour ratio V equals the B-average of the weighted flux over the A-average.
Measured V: 1.0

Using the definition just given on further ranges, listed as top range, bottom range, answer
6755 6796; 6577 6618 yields 1.01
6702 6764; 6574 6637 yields 1.04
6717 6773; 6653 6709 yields 1.14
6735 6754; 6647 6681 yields 1.22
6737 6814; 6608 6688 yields 1.12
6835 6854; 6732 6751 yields 1.07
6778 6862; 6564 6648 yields 1.08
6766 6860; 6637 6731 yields 1.12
